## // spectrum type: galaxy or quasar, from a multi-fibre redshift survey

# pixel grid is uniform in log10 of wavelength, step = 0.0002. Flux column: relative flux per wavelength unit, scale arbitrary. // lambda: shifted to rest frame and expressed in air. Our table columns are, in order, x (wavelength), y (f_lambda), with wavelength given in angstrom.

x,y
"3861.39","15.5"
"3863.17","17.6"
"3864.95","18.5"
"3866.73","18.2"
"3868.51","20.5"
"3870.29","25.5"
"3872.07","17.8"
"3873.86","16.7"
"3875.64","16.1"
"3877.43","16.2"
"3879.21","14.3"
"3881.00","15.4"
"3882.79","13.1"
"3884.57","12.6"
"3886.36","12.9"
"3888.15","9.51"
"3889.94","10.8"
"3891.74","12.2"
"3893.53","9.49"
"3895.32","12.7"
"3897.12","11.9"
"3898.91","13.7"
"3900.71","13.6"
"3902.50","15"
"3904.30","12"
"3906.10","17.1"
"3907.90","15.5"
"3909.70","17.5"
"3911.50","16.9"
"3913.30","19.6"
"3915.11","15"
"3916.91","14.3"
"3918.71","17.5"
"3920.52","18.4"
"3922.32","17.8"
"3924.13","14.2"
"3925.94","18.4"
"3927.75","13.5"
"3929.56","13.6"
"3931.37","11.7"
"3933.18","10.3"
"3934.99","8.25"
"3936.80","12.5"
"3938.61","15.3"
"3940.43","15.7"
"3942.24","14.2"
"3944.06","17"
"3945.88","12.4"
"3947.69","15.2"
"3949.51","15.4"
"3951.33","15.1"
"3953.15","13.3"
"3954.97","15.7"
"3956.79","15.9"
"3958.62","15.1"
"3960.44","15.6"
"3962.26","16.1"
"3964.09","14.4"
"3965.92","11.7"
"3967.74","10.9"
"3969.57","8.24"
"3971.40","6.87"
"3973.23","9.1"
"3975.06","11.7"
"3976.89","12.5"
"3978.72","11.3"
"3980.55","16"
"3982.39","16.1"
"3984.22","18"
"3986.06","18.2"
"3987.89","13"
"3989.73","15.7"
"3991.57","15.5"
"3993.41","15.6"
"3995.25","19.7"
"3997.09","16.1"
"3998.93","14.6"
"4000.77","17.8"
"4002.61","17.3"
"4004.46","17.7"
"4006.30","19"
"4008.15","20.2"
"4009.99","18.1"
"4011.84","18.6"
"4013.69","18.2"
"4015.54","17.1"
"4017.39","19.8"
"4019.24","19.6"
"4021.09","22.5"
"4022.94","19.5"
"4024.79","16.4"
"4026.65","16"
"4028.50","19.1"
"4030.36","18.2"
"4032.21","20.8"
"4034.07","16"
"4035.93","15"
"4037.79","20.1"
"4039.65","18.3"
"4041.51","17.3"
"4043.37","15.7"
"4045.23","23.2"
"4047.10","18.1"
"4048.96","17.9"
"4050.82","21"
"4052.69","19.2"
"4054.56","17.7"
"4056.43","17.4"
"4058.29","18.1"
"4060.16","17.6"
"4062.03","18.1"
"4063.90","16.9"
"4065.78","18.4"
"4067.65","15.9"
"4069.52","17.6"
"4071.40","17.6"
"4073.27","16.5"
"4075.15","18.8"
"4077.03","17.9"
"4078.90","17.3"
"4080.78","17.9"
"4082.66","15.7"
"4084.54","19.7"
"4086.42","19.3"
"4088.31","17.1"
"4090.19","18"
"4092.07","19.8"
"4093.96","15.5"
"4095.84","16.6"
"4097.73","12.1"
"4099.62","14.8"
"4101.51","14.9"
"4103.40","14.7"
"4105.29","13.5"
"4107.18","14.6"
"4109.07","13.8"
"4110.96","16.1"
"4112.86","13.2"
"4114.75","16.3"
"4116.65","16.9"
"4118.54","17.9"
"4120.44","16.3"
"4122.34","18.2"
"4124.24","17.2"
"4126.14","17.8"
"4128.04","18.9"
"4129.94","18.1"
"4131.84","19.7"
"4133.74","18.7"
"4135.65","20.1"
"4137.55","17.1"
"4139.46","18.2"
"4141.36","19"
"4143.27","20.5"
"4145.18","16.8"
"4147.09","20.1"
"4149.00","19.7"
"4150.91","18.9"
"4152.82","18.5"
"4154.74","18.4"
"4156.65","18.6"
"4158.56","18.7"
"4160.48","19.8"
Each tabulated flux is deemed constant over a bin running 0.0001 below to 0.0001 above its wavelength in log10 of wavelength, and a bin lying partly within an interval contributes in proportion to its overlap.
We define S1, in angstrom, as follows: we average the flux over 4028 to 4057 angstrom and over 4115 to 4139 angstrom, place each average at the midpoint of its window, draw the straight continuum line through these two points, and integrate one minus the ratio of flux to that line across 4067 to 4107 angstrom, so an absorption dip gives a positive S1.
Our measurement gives 3.4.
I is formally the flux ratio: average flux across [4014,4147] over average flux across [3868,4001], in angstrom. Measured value 1.2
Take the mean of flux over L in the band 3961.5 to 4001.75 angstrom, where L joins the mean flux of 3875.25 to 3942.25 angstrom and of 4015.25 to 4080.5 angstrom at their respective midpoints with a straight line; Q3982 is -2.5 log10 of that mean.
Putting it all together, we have 0.162 mag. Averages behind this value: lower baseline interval 14.2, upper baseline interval 18.2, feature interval 14.1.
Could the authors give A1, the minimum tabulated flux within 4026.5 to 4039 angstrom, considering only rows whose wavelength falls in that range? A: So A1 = 15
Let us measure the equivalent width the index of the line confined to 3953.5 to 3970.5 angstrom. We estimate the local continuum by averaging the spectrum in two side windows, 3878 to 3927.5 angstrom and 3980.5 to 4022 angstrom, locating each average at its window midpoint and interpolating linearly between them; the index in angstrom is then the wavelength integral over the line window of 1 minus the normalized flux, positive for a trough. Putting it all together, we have 2.74 angstrom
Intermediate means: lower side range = 14.5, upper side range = 17.6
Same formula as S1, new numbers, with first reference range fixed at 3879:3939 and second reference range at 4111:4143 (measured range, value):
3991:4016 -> -3.11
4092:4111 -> 2.67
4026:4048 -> -2.69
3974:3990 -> 0.66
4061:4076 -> -0.65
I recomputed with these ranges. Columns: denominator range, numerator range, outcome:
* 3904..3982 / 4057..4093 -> 1.26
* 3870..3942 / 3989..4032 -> 1.24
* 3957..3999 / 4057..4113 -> 1.19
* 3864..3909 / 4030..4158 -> 1.18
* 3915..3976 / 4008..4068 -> 1.33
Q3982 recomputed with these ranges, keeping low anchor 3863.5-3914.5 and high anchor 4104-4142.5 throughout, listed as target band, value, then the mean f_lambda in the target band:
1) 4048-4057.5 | -0.132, 18.6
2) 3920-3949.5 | 0.096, 14.3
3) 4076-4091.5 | -0.072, 17.9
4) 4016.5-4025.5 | -0.205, 19.7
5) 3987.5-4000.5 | 0.007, 16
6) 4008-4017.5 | -0.141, 18.4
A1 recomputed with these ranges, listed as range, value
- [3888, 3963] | 8.25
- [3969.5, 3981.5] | 6.87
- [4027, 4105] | 12.1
